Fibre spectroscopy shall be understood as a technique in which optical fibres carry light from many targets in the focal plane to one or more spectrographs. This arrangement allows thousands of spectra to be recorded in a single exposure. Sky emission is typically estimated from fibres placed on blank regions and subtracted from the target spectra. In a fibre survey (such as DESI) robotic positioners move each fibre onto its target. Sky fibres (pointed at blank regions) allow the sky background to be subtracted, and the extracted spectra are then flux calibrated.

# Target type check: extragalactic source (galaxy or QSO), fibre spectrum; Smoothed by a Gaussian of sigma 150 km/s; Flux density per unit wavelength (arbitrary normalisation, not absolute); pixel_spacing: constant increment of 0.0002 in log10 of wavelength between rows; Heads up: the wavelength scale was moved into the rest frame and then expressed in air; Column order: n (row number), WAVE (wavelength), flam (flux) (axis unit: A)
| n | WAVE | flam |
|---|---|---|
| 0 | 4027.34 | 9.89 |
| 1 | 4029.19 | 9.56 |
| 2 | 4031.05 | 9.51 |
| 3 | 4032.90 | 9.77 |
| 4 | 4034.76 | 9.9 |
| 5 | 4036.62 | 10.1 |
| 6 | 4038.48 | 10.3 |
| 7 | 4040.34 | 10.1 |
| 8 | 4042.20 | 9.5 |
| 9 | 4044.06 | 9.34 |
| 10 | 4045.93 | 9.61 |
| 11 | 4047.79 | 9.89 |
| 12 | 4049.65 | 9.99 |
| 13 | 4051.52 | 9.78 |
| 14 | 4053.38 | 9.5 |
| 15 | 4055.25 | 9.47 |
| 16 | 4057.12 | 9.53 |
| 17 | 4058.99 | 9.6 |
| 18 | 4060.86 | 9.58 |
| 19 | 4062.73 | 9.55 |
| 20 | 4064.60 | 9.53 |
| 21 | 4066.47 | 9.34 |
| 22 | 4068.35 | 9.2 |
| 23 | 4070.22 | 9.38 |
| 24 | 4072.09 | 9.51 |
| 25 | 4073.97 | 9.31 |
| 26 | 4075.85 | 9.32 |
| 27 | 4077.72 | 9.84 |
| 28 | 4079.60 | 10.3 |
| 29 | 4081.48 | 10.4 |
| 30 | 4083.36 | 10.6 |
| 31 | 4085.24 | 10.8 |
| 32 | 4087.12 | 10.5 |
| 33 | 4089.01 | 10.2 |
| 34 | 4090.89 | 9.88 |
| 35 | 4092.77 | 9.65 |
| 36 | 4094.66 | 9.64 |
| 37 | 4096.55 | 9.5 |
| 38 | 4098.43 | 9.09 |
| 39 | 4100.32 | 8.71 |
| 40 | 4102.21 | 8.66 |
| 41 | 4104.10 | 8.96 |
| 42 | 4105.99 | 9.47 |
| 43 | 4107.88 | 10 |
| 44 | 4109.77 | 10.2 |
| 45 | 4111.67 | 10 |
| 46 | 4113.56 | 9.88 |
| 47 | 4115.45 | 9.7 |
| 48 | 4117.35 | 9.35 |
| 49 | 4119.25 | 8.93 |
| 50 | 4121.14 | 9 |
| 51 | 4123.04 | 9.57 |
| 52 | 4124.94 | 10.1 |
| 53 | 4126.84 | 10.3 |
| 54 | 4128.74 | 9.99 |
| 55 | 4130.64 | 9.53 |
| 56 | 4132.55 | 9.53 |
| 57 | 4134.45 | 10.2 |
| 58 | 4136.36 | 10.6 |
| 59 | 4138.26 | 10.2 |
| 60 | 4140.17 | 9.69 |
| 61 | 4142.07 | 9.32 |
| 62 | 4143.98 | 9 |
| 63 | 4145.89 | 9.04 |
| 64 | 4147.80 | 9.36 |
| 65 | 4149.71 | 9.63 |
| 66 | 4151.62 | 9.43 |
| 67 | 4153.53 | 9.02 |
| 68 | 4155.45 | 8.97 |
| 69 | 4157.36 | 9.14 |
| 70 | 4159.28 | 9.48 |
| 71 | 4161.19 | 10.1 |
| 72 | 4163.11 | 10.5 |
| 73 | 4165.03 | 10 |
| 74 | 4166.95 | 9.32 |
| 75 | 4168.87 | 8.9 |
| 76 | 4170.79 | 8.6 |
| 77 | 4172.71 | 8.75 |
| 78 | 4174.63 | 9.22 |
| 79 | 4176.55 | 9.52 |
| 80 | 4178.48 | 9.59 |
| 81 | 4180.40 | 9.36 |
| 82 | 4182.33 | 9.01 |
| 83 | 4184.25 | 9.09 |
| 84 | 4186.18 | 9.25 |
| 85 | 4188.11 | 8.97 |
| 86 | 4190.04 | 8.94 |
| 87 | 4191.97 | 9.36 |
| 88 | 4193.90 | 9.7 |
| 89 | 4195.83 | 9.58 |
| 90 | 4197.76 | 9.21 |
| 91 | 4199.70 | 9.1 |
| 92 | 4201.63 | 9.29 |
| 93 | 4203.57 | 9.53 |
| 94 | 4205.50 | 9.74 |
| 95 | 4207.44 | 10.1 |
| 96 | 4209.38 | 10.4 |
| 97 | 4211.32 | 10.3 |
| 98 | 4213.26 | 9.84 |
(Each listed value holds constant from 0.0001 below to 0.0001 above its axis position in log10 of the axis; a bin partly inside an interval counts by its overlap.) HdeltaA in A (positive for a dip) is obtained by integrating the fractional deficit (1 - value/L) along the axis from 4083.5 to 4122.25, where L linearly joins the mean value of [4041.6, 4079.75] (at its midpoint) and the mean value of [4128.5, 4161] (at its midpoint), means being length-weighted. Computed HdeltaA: -0.3 A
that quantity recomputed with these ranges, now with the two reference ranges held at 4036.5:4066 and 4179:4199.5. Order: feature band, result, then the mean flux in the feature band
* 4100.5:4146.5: -0.8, 9.62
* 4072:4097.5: -1.0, 9.97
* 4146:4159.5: 0.1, 9.26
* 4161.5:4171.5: -0.2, 9.52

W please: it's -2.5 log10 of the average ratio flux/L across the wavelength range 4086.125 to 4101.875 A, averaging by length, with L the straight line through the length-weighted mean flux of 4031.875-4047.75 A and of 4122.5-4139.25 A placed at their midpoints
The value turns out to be 0.04 mag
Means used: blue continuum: 9.83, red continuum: 10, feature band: 9.61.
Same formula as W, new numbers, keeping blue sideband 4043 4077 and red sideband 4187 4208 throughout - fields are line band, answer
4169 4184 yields 0.03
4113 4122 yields 0.01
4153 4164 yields -0.01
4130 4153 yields -0.02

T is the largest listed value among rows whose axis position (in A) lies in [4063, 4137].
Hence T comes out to 10.8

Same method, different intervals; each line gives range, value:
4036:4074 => 10.3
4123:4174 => 10.6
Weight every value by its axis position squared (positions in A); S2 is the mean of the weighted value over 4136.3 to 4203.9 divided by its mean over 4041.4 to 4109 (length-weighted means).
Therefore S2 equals 1.02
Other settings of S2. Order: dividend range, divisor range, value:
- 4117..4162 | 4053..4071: 1.05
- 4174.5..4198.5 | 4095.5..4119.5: 1.02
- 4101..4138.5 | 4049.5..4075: 1.05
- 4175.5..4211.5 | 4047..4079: 1.05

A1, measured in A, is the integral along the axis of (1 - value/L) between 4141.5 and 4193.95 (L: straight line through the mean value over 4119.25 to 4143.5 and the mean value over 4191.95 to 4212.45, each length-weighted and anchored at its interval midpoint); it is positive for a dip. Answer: 2.3 A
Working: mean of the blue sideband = 9.79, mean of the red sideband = 9.68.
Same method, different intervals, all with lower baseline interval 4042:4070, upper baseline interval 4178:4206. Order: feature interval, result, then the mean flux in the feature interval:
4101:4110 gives 0.1 A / 9.38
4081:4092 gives -1.0 A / 10.4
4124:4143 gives -1.1 A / 9.95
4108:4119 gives -0.4 A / 9.78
